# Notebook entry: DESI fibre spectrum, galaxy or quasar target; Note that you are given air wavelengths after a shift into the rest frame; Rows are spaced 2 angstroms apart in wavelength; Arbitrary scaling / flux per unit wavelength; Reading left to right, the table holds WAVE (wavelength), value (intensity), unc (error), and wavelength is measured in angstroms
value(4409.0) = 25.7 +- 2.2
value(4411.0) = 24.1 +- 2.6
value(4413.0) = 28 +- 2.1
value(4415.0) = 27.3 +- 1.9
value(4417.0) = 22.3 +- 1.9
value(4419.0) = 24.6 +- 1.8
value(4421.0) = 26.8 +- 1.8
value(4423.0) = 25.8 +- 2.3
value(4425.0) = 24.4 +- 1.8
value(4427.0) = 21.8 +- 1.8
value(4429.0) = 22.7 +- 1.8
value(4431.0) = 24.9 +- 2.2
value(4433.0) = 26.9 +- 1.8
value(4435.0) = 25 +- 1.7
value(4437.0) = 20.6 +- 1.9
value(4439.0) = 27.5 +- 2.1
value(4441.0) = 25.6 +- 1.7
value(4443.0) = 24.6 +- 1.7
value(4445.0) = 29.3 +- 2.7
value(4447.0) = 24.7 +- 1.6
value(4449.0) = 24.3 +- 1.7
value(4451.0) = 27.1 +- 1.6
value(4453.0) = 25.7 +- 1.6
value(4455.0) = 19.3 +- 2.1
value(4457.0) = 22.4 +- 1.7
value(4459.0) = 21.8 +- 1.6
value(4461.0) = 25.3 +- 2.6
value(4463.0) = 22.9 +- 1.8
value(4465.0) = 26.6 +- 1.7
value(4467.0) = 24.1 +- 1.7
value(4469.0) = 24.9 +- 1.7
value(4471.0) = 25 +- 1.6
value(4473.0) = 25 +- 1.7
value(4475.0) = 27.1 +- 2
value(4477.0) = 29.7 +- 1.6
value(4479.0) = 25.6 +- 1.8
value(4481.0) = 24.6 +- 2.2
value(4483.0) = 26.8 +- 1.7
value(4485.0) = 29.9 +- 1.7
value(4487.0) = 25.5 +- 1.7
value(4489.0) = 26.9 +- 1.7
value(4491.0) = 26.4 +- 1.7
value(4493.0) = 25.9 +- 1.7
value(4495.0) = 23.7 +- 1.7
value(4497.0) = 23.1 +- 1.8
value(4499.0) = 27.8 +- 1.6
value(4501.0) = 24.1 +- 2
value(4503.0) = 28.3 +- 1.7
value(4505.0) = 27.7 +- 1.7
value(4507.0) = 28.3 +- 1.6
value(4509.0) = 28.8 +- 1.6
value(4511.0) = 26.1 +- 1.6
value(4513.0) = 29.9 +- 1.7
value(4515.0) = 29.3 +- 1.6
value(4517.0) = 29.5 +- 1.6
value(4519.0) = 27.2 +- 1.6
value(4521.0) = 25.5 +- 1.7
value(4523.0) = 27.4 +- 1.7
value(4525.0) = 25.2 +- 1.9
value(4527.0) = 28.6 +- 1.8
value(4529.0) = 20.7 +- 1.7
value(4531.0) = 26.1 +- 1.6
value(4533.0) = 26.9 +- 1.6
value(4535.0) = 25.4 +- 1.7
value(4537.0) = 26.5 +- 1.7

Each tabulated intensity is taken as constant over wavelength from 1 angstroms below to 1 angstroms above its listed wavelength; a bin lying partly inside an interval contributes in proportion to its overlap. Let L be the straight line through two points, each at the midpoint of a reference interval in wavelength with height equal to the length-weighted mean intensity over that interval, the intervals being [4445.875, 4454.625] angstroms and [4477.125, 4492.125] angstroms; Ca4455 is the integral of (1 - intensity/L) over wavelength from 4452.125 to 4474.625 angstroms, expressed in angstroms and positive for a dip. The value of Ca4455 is 1.5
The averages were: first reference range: 25.1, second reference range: 26.7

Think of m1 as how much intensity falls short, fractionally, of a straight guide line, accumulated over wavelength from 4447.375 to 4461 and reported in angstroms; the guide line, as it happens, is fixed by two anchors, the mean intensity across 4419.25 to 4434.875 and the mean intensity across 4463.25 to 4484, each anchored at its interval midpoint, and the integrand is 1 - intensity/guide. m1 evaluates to 0.9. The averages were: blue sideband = 24.8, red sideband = 25.8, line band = 23.6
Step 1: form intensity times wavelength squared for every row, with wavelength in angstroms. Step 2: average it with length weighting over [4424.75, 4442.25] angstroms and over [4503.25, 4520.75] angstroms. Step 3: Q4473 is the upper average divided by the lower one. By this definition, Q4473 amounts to 1.20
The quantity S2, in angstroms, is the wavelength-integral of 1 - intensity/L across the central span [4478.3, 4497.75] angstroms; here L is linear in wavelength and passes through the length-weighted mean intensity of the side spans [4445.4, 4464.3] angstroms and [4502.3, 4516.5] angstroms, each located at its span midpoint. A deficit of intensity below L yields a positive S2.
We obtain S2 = 0.5 angstroms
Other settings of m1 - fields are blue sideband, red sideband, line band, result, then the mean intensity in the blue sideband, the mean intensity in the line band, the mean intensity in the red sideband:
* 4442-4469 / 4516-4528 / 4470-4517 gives -1.4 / 24.5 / 26.8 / 27.2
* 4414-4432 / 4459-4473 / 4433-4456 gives -0.4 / 24.5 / 25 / 24.6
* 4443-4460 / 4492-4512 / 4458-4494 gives -0.6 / 24.3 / 25.8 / 26.4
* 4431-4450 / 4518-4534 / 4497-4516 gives -1.3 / 25.4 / 27.6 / 25.9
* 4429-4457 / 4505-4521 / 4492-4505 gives 0.9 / 24.9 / 25.7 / 28.2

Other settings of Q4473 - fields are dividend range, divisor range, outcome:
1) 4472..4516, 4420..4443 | 1.12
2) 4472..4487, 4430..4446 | 1.07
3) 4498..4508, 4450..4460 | 1.20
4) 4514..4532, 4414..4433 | 1.13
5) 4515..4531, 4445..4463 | 1.13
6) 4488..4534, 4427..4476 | 1.11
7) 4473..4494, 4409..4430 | 1.11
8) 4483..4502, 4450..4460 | 1.14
